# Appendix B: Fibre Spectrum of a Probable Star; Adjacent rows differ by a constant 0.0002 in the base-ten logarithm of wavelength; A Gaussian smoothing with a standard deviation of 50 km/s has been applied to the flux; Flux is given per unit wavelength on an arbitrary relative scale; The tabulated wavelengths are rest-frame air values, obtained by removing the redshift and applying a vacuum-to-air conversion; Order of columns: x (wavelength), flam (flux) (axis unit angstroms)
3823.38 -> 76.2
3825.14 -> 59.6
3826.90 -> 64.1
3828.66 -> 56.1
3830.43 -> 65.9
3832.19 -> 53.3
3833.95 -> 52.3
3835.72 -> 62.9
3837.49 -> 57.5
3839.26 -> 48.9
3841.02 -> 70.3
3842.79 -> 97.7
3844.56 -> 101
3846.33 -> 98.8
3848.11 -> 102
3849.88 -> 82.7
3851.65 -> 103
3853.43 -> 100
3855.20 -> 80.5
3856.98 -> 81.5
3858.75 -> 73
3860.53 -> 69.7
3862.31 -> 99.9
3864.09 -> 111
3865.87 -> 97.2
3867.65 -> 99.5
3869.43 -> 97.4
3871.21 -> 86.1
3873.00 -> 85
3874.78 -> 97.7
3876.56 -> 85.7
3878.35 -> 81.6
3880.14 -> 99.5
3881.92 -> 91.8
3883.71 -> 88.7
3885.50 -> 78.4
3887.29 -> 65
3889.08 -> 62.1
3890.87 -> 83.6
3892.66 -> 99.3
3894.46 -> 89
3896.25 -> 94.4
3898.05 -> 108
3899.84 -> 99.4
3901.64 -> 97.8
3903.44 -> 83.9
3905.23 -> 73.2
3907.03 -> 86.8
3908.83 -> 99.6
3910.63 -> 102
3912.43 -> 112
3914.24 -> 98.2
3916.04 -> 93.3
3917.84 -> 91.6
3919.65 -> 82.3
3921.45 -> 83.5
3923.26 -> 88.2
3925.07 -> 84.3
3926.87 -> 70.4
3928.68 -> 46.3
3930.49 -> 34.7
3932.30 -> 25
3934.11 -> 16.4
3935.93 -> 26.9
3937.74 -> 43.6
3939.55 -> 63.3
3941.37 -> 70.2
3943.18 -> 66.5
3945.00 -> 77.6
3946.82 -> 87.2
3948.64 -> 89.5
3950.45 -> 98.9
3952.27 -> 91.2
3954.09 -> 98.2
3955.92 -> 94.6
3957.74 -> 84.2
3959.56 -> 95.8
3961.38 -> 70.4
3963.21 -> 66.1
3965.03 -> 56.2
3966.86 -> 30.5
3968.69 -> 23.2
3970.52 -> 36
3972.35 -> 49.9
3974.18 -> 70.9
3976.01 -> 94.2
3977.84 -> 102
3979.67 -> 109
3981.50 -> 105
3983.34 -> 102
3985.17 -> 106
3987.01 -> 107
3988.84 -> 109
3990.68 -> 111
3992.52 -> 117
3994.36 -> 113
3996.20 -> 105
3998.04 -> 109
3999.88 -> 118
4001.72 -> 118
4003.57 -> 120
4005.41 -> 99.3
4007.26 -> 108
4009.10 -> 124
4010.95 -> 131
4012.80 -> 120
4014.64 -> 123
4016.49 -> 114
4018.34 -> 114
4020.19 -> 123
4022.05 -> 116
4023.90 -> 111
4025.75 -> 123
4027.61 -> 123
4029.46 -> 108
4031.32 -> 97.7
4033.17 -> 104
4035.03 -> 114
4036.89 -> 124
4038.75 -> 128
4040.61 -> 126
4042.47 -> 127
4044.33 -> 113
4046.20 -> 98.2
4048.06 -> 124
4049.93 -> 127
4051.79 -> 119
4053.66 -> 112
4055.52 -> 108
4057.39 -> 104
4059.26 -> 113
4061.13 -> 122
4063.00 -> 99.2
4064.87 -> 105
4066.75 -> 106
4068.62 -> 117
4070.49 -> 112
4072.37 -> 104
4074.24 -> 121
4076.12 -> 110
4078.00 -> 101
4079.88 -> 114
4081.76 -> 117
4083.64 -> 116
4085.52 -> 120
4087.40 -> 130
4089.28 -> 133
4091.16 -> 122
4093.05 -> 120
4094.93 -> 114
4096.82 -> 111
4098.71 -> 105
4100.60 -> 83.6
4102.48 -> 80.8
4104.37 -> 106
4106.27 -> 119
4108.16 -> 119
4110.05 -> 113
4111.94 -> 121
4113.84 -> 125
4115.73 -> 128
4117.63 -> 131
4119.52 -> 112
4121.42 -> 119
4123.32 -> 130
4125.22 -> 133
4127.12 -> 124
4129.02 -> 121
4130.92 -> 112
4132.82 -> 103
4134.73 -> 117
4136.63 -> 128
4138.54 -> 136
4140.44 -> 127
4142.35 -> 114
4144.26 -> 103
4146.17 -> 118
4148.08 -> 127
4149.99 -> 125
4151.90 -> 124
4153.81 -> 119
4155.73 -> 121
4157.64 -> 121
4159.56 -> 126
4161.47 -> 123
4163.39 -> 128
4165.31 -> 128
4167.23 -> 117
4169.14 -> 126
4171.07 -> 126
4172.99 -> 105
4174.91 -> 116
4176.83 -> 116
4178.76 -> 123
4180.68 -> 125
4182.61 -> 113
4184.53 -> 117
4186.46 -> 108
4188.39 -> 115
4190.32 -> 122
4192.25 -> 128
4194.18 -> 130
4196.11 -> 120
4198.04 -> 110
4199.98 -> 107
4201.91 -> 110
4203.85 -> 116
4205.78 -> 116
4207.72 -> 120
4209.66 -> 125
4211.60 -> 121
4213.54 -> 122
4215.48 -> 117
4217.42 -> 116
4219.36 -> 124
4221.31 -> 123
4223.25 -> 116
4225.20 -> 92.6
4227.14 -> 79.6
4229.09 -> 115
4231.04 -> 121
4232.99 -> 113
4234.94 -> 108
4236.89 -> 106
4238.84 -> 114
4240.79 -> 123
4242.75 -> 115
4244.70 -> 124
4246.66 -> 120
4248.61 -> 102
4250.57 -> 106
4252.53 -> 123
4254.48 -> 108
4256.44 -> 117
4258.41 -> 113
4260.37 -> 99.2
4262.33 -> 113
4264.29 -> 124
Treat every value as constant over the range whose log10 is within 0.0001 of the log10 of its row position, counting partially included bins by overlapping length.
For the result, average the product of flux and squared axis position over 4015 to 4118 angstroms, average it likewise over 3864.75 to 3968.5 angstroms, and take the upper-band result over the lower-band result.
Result 1.55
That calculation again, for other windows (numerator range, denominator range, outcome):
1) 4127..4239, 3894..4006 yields 1.57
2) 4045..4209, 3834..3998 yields 1.57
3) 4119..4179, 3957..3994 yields 1.59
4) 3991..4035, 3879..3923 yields 1.35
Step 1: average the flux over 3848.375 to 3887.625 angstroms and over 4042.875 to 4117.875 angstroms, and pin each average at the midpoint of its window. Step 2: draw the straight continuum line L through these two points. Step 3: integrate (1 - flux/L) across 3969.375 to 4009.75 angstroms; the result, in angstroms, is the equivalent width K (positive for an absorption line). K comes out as 0.95 angstroms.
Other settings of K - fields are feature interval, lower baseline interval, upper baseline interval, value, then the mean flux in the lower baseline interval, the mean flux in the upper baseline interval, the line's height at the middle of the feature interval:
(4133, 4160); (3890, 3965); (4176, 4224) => -2.56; 79.4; 118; 111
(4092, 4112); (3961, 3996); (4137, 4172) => 0.58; 83.8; 123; 111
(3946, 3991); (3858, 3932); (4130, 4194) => 5.97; 86.6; 120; 95.8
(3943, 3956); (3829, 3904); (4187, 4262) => 0.46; 85.1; 115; 92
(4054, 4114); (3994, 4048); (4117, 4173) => 3.39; 116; 122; 119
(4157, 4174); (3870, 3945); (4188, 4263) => -2.26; 78.9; 115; 108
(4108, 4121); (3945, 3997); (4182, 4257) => -2.33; 86.4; 115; 103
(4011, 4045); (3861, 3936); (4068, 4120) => -4.39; 83.7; 115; 104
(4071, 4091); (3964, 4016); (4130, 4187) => -1.33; 97.2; 120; 109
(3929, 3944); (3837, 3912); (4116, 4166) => 8.27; 88.7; 122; 96.4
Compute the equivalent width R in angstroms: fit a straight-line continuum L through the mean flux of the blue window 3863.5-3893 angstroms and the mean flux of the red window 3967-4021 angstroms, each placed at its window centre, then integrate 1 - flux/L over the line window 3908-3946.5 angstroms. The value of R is 9.57 angstroms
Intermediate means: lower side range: 88.4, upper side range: 102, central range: 70.4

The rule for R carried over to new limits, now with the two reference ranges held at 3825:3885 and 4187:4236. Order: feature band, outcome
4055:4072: -1.3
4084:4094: -2.0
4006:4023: -3.8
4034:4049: -2.9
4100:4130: -2.9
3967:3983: 3.6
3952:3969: 3.7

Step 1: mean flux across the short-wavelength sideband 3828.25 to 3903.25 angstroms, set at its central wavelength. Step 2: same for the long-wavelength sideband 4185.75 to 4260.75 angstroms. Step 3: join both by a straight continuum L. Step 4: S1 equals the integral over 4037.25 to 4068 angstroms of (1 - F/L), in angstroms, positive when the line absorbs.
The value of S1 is -4.37 angstroms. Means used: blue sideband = 84.9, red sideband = 115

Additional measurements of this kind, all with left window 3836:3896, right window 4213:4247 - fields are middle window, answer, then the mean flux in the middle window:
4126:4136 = -0.9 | 116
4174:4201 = -1.8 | 118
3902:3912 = -0.1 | 90.7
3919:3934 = 4.9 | 61.5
